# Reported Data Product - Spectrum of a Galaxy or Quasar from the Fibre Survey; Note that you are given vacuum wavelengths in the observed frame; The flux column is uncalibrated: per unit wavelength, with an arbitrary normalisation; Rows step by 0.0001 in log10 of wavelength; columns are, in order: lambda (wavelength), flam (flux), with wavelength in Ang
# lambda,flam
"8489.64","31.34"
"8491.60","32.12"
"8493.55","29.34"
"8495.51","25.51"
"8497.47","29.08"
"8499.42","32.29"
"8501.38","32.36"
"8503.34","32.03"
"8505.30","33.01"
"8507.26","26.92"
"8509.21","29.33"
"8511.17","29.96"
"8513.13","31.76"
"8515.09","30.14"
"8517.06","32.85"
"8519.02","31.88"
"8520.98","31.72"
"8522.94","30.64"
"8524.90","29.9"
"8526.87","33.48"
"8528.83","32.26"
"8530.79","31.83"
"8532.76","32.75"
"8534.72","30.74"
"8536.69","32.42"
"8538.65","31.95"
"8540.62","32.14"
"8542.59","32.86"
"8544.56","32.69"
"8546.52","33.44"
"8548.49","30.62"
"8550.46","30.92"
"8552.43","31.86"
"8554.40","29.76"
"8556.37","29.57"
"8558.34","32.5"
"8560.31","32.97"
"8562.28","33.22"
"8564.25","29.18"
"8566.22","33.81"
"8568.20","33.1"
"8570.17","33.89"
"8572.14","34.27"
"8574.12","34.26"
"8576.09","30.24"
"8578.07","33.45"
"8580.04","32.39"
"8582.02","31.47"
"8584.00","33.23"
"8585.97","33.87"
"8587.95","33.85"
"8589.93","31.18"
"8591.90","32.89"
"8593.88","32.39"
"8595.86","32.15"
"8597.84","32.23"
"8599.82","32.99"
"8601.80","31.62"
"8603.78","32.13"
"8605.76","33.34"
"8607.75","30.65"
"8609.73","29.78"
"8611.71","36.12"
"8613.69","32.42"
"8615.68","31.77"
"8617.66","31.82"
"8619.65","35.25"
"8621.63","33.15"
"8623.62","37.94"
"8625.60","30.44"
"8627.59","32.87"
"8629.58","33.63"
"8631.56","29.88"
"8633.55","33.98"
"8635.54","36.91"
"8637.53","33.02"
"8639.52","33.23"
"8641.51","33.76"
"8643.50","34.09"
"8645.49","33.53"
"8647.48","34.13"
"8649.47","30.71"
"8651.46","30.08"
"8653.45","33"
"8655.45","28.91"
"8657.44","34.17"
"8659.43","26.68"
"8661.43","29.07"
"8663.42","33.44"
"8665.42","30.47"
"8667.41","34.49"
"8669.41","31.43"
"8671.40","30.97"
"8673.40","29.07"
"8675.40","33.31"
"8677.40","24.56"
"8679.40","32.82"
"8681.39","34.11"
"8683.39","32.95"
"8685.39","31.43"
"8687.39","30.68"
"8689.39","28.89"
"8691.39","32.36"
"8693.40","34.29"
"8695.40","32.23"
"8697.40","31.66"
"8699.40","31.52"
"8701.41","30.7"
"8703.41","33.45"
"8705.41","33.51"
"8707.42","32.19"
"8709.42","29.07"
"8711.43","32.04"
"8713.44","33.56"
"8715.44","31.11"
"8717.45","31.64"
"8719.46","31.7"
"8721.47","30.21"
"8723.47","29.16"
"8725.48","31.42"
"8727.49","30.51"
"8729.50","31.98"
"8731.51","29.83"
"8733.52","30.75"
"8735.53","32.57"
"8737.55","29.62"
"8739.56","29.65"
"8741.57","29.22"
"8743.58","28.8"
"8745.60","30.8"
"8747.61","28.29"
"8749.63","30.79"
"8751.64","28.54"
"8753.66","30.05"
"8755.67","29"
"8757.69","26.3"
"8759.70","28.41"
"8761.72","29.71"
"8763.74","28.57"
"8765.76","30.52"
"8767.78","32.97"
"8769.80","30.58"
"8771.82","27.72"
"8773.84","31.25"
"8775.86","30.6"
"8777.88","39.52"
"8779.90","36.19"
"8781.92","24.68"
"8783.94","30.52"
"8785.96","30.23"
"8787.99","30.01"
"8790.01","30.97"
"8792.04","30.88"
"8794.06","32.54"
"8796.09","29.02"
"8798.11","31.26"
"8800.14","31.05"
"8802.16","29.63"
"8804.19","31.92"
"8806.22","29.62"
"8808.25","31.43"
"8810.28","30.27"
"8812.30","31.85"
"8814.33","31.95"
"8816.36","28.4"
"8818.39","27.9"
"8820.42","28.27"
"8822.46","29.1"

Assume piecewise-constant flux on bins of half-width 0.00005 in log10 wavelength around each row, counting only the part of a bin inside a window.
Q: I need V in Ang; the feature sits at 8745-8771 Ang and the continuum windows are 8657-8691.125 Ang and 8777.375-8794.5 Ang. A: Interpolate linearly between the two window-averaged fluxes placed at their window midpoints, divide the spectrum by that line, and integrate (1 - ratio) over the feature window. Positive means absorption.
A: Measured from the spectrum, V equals 1.5 Ang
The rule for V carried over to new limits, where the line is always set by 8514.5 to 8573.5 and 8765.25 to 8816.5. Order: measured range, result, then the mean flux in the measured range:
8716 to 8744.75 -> 0.7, 30.5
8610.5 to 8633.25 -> -1.1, 33.2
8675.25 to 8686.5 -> 0.0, 31.4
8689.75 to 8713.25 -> -0.5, 32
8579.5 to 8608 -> -0.6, 32.5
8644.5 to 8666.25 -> 0.2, 31.3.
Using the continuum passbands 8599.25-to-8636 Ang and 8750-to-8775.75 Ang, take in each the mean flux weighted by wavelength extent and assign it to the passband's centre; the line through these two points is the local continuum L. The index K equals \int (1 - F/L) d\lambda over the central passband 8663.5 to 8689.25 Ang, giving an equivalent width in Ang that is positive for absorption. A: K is 0.2 Ang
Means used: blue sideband 32.9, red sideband 29.5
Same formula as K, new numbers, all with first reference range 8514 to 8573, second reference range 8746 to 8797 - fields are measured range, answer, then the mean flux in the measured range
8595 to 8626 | -1.3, 32.8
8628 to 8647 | -1.4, 33.6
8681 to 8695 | -0.5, 32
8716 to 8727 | 0.0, 30.8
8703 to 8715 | -0.6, 32.2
